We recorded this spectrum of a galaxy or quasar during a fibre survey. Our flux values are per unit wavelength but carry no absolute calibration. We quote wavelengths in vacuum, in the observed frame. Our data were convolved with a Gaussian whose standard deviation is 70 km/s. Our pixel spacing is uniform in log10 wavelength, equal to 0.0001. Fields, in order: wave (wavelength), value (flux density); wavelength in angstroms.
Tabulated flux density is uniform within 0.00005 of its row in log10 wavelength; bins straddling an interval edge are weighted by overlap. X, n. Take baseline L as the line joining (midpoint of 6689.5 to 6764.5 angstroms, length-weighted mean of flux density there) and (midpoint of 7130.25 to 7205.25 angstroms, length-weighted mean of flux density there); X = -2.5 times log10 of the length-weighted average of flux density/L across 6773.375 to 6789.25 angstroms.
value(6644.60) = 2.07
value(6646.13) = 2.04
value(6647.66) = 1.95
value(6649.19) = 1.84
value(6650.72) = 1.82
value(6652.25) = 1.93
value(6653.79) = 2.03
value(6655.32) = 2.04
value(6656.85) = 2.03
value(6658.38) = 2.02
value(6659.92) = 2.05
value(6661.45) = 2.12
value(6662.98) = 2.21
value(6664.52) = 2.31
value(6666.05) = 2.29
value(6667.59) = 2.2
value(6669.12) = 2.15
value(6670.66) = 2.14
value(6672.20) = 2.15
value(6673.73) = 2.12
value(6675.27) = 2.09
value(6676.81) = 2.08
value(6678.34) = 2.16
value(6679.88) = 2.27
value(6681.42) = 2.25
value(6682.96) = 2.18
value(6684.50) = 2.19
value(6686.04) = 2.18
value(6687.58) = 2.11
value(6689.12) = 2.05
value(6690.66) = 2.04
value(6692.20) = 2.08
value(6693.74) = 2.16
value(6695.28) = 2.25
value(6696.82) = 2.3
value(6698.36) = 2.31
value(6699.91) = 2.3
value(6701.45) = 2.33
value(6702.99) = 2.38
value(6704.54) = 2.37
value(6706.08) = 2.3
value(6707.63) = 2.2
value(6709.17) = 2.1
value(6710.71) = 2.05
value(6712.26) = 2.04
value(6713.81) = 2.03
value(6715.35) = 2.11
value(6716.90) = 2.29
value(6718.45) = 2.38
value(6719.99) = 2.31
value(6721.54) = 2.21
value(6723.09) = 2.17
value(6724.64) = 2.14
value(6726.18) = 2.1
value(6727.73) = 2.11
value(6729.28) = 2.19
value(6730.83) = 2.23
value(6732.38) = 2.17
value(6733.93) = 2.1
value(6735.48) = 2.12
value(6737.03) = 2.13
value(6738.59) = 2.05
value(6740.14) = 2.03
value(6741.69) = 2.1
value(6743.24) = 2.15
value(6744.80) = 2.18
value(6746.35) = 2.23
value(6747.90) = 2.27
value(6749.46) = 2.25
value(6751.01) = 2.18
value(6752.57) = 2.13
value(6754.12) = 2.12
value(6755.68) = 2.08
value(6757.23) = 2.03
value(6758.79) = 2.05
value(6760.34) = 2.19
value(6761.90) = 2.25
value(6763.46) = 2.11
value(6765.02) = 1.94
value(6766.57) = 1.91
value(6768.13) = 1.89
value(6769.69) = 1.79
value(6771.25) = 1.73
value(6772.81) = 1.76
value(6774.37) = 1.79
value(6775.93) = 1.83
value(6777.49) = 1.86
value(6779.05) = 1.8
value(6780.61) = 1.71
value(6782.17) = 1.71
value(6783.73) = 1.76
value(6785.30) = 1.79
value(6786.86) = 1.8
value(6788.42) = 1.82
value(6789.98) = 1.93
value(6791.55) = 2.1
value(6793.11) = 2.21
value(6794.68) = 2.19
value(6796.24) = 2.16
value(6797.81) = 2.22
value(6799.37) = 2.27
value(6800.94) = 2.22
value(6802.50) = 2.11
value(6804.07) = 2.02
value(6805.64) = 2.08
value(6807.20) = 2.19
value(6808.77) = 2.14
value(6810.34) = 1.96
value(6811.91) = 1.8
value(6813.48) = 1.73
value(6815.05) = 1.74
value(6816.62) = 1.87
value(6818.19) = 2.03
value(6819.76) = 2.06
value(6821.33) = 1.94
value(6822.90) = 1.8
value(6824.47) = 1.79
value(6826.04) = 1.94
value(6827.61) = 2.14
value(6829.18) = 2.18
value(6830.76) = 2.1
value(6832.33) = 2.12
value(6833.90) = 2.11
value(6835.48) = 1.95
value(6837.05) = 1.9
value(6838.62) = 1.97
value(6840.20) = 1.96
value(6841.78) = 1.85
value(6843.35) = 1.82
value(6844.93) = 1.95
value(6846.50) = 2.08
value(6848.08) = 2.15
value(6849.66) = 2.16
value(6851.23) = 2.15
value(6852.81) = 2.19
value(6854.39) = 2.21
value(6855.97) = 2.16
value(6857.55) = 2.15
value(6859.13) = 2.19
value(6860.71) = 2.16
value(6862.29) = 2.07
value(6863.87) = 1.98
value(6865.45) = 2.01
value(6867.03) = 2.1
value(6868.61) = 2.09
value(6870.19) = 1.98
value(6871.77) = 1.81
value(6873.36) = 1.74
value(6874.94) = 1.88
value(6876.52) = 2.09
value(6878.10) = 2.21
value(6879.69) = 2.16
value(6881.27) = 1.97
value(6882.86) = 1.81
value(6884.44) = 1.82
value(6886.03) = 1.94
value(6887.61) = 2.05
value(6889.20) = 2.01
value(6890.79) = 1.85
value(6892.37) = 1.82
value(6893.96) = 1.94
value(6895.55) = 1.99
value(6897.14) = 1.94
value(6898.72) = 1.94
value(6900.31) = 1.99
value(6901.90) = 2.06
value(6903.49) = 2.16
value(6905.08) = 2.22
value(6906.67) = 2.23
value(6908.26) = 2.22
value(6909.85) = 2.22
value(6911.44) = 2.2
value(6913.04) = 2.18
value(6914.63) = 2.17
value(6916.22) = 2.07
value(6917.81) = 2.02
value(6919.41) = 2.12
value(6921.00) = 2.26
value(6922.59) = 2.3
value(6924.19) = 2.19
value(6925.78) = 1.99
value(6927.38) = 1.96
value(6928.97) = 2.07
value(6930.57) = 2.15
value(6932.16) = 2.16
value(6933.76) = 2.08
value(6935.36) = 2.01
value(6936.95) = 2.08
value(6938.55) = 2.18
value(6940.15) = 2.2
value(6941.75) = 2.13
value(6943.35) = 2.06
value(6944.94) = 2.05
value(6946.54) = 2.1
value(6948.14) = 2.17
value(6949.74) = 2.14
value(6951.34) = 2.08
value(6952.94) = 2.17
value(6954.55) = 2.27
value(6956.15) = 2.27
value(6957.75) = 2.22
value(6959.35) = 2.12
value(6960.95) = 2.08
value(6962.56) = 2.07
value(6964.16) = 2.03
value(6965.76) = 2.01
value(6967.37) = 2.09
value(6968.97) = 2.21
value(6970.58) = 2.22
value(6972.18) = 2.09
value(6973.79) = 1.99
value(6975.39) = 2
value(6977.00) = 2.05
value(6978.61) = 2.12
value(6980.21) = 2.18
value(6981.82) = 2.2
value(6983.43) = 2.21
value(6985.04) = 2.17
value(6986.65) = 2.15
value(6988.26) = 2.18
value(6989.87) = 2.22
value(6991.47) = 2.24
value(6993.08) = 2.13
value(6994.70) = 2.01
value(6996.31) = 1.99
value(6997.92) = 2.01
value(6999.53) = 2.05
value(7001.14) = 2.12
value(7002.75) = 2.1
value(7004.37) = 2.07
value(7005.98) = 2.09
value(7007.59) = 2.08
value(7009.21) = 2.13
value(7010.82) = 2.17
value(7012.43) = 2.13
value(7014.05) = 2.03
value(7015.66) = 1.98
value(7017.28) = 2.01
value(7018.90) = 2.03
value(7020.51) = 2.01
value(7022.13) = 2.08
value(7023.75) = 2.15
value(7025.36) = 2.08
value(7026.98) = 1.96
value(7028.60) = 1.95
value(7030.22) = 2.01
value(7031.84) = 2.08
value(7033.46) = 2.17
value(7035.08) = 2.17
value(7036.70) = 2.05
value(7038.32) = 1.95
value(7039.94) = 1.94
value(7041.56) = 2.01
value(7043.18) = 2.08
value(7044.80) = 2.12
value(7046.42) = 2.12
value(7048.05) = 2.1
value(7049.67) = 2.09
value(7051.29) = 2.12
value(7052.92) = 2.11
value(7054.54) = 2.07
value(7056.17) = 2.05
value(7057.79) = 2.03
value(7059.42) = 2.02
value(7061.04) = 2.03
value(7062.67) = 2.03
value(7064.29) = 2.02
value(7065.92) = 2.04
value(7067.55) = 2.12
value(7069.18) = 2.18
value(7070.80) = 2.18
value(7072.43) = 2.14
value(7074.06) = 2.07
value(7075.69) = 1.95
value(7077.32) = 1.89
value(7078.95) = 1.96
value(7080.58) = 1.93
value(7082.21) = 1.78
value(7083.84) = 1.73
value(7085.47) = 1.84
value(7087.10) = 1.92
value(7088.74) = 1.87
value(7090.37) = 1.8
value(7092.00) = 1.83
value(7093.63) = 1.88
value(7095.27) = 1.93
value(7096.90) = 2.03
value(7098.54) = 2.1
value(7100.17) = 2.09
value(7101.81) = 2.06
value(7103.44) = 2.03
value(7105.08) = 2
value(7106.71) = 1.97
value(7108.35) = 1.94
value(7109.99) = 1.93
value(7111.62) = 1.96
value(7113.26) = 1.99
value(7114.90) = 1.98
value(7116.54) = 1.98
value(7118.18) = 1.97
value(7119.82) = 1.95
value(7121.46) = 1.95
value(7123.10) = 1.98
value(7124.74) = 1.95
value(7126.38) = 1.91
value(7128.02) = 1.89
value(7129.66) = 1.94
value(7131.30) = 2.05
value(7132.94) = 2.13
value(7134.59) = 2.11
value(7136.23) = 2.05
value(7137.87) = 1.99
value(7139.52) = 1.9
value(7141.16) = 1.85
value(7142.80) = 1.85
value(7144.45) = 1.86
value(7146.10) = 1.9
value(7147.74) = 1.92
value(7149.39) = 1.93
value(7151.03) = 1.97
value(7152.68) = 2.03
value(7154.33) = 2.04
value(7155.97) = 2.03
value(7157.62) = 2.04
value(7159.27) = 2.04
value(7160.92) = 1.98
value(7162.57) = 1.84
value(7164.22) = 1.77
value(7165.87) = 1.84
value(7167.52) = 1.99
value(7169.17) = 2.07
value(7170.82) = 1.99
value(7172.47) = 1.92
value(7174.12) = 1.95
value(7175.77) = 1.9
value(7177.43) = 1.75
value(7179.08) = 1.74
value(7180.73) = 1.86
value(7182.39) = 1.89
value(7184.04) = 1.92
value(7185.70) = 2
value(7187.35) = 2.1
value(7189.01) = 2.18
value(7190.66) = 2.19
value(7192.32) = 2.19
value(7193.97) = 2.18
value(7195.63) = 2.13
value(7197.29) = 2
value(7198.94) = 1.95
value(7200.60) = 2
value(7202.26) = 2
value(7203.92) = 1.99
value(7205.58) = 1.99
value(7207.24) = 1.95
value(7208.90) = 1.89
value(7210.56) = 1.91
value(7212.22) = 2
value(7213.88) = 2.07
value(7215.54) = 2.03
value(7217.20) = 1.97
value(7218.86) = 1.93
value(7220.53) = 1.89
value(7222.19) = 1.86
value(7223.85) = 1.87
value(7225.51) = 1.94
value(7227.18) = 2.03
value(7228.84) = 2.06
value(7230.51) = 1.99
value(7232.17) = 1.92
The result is 0.200 mag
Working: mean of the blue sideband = 2.17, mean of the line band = 1.79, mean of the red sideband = 1.98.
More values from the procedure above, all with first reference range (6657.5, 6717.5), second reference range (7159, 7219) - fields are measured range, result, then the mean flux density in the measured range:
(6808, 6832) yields 0.09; 1.95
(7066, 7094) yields 0.04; 1.95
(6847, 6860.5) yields -0.03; 2.17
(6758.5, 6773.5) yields 0.10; 1.96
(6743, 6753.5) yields -0.02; 2.2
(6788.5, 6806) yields 0.00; 2.13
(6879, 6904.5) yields 0.07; 1.97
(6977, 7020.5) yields -0.03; 2.1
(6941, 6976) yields -0.03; 2.12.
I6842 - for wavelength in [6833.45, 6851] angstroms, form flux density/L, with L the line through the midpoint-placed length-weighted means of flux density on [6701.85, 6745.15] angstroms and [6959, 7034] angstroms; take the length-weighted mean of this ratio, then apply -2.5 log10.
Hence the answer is 0.07 mag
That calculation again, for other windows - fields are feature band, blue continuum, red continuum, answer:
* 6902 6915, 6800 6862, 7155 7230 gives -0.09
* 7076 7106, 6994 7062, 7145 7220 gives 0.05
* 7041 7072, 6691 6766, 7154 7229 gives -0.03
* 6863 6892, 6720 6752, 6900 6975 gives 0.09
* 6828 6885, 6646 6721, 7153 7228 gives 0.03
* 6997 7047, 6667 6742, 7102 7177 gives -0.02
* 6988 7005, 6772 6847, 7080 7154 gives -0.08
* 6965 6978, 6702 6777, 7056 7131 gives -0.03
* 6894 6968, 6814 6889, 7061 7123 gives -0.06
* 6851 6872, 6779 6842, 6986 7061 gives -0.05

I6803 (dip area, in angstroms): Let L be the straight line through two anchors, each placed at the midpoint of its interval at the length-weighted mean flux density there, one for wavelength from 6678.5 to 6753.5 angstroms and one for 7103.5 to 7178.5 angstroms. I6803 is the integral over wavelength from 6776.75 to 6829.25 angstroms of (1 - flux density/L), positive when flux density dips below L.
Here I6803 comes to 4.1 angstroms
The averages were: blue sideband 2.18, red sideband 1.96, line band 1.97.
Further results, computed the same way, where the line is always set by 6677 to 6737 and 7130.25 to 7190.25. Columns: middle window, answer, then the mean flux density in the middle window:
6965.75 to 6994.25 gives -1.2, 2.14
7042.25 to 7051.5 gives -0.4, 2.1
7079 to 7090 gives 0.8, 1.85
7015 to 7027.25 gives -0.1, 2.04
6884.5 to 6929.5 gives 0.3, 2.07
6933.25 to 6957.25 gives -0.8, 2.13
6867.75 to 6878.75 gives 0.7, 1.97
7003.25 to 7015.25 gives -0.4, 2.1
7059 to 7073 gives -0.6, 2.09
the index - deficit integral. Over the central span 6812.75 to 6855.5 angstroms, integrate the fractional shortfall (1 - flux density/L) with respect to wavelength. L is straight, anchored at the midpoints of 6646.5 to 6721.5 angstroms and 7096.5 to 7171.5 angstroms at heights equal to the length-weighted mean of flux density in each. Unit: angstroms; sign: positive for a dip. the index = 1.9 angstroms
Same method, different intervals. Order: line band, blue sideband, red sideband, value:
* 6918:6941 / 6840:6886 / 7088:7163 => -1.2 angstroms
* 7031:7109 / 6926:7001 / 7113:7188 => 0.3 angstroms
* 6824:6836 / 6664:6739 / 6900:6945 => 0.6 angstroms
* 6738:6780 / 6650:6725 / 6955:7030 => 2.4 angstroms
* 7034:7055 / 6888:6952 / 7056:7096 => -0.8 angstroms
